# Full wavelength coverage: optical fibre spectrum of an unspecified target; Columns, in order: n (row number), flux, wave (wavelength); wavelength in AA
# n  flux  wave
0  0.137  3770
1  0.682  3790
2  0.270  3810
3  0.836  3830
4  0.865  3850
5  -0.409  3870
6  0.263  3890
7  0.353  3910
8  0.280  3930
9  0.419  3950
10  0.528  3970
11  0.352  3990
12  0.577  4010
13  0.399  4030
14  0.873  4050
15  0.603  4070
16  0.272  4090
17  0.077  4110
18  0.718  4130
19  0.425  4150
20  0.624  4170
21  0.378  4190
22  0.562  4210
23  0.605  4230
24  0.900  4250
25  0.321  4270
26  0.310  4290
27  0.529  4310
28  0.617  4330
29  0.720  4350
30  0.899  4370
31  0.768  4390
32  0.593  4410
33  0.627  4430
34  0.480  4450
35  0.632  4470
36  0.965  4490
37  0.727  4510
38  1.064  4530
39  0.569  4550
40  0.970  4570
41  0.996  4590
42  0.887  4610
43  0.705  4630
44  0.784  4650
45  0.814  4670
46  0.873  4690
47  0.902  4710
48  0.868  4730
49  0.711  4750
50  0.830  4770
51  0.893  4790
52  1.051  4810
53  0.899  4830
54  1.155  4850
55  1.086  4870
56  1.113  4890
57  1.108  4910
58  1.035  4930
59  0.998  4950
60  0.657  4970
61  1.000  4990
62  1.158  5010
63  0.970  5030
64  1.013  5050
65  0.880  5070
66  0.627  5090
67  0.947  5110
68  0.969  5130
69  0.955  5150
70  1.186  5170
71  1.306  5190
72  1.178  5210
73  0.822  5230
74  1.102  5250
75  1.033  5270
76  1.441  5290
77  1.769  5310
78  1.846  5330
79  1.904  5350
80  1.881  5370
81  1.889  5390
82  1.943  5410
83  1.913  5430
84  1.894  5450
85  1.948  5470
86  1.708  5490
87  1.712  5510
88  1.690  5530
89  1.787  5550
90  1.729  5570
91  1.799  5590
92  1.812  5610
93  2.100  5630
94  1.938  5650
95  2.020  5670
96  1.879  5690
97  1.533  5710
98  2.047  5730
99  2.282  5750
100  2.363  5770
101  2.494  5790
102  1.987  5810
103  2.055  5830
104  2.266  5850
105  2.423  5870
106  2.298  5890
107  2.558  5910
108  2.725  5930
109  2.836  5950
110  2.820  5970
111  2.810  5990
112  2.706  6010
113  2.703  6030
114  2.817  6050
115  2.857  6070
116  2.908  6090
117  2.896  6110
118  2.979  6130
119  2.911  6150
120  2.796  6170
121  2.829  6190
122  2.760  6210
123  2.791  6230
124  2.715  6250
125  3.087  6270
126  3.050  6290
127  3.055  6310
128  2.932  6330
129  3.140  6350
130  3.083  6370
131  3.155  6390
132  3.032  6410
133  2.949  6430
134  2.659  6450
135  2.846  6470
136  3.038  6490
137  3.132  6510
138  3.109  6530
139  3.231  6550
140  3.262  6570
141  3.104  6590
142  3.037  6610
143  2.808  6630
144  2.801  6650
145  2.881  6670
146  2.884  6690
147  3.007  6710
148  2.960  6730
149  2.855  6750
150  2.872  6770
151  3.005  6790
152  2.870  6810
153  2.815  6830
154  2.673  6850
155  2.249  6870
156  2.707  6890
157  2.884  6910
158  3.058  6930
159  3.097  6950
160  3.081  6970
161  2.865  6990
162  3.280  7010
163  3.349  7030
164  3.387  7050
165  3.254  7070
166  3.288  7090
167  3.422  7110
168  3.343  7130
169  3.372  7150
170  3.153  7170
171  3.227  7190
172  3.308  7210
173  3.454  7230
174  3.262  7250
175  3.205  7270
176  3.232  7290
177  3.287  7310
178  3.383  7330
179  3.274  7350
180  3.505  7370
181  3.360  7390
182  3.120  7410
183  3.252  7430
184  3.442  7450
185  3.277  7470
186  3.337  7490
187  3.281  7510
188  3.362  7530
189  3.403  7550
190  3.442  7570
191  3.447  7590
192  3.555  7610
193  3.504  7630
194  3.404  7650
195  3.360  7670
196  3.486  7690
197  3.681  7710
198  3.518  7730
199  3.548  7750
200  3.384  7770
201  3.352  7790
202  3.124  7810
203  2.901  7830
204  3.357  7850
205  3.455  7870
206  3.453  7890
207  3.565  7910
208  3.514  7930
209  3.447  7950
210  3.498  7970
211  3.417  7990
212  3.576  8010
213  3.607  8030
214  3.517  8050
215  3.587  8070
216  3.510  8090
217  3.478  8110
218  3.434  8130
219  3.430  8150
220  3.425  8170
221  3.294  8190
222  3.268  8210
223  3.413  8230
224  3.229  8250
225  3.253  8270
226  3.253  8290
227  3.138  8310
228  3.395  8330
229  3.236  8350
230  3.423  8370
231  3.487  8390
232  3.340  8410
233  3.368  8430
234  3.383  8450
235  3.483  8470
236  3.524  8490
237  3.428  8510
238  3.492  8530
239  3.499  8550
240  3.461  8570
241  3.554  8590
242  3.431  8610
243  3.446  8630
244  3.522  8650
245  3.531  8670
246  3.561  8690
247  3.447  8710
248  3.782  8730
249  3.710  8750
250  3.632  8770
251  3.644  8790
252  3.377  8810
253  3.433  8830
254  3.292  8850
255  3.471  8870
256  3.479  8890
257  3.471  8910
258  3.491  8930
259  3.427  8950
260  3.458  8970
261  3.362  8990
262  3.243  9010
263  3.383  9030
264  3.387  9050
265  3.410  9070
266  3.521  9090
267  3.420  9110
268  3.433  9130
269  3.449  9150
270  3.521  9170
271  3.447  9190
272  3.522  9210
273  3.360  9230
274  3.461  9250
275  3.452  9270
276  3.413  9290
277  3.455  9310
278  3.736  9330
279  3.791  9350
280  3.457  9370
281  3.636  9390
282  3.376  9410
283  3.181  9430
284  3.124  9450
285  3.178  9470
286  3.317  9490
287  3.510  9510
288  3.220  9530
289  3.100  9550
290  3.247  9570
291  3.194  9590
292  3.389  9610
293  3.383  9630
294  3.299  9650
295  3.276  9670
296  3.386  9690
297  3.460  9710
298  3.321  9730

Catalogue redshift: 0.33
